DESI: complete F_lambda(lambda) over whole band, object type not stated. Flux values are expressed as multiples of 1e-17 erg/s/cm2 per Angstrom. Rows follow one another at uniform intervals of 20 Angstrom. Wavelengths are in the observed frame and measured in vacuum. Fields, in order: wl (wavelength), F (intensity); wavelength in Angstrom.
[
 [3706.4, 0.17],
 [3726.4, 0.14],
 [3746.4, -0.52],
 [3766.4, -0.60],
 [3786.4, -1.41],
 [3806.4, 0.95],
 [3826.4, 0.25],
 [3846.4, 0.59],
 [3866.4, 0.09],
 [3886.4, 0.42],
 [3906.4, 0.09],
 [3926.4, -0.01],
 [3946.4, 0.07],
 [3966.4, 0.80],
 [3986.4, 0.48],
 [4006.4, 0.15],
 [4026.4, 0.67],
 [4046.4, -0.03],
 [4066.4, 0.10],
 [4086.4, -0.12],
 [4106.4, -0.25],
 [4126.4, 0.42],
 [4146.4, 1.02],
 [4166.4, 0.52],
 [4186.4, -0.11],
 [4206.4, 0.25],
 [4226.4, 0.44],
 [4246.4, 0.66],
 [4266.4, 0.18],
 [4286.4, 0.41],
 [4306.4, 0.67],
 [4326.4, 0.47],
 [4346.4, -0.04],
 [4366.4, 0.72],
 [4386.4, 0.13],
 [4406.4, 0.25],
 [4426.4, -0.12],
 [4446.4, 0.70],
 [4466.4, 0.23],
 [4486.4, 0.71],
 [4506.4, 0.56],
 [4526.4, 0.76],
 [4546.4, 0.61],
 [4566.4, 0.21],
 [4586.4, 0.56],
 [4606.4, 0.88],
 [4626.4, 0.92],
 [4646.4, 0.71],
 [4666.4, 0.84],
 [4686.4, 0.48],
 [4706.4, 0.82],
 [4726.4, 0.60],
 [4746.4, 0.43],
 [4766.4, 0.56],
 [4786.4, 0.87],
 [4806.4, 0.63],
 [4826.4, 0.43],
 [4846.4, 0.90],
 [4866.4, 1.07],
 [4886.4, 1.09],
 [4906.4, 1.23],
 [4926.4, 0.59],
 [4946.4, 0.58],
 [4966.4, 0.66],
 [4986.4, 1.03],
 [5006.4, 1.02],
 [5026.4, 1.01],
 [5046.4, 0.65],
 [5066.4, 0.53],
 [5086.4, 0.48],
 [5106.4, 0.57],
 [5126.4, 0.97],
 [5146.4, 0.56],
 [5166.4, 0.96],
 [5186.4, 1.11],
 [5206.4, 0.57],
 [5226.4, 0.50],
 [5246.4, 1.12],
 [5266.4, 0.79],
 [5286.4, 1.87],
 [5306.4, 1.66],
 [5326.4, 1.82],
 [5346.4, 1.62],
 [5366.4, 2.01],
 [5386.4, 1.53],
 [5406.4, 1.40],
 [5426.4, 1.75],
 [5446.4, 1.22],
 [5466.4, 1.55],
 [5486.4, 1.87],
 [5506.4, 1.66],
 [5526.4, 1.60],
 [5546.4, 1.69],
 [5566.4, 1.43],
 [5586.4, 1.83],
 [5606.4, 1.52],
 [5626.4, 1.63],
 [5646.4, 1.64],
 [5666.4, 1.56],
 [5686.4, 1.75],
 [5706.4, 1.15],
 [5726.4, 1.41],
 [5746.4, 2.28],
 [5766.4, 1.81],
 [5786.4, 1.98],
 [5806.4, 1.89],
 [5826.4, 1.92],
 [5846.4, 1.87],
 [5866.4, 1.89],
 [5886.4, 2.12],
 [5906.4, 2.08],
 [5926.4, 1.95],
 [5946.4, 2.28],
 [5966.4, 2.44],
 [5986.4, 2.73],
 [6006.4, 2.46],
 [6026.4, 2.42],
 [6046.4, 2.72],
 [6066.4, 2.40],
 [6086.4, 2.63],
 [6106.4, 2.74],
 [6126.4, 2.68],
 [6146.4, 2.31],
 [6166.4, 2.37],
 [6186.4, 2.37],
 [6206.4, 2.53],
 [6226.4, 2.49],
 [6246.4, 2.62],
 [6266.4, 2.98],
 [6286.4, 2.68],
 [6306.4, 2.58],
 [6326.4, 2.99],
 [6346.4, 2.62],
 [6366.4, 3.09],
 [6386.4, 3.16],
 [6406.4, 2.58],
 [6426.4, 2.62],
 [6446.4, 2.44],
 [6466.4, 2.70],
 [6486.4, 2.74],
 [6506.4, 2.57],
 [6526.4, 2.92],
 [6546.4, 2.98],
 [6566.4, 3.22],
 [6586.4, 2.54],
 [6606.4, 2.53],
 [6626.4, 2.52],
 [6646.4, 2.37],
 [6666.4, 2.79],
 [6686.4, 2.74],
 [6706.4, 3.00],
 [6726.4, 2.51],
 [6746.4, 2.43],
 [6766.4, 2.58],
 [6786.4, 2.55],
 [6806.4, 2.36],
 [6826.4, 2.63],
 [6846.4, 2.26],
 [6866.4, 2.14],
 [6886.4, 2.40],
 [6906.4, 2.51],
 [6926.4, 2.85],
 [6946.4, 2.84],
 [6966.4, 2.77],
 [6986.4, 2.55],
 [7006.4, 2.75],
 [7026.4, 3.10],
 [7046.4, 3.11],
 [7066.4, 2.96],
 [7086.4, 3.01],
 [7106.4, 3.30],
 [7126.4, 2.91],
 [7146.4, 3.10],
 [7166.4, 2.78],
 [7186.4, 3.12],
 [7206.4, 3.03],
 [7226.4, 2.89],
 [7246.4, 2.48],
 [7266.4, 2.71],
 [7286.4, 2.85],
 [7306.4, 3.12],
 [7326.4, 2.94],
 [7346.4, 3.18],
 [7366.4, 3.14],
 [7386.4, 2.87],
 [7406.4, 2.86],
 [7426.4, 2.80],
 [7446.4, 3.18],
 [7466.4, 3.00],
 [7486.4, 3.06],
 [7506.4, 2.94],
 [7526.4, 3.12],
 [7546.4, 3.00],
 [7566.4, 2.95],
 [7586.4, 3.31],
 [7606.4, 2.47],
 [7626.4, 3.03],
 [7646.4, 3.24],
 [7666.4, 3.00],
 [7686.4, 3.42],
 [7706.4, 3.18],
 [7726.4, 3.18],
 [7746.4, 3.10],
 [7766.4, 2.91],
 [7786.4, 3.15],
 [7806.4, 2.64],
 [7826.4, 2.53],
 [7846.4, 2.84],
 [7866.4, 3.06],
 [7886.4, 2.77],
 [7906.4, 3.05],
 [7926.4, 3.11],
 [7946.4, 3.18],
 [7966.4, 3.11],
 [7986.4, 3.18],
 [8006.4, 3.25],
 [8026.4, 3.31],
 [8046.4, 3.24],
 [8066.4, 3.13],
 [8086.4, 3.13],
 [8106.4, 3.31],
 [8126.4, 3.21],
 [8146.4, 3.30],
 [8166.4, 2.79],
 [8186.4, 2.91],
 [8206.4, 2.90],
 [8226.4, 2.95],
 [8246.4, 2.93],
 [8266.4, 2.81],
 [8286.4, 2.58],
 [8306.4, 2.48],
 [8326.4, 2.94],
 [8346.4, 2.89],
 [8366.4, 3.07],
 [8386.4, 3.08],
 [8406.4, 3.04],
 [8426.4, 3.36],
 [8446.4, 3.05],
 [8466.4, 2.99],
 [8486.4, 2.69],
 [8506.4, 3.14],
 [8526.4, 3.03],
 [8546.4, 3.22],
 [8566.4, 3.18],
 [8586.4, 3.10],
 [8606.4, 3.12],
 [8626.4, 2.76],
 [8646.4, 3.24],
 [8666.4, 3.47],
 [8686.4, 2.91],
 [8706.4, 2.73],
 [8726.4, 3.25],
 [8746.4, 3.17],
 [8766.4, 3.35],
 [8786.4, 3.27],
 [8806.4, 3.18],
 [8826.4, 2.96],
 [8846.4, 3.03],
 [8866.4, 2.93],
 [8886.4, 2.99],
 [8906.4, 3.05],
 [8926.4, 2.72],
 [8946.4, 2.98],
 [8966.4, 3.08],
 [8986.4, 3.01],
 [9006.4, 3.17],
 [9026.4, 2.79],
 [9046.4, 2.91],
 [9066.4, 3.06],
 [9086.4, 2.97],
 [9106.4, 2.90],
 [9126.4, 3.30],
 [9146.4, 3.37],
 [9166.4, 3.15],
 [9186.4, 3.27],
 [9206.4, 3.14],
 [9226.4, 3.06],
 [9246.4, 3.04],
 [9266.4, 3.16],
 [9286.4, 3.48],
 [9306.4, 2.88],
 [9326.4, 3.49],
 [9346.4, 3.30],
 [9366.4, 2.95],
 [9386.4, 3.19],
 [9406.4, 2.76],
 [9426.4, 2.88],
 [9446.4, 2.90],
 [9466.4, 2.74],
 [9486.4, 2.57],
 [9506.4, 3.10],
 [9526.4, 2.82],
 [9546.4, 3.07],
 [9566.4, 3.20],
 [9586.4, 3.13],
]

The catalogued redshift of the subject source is 0.33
